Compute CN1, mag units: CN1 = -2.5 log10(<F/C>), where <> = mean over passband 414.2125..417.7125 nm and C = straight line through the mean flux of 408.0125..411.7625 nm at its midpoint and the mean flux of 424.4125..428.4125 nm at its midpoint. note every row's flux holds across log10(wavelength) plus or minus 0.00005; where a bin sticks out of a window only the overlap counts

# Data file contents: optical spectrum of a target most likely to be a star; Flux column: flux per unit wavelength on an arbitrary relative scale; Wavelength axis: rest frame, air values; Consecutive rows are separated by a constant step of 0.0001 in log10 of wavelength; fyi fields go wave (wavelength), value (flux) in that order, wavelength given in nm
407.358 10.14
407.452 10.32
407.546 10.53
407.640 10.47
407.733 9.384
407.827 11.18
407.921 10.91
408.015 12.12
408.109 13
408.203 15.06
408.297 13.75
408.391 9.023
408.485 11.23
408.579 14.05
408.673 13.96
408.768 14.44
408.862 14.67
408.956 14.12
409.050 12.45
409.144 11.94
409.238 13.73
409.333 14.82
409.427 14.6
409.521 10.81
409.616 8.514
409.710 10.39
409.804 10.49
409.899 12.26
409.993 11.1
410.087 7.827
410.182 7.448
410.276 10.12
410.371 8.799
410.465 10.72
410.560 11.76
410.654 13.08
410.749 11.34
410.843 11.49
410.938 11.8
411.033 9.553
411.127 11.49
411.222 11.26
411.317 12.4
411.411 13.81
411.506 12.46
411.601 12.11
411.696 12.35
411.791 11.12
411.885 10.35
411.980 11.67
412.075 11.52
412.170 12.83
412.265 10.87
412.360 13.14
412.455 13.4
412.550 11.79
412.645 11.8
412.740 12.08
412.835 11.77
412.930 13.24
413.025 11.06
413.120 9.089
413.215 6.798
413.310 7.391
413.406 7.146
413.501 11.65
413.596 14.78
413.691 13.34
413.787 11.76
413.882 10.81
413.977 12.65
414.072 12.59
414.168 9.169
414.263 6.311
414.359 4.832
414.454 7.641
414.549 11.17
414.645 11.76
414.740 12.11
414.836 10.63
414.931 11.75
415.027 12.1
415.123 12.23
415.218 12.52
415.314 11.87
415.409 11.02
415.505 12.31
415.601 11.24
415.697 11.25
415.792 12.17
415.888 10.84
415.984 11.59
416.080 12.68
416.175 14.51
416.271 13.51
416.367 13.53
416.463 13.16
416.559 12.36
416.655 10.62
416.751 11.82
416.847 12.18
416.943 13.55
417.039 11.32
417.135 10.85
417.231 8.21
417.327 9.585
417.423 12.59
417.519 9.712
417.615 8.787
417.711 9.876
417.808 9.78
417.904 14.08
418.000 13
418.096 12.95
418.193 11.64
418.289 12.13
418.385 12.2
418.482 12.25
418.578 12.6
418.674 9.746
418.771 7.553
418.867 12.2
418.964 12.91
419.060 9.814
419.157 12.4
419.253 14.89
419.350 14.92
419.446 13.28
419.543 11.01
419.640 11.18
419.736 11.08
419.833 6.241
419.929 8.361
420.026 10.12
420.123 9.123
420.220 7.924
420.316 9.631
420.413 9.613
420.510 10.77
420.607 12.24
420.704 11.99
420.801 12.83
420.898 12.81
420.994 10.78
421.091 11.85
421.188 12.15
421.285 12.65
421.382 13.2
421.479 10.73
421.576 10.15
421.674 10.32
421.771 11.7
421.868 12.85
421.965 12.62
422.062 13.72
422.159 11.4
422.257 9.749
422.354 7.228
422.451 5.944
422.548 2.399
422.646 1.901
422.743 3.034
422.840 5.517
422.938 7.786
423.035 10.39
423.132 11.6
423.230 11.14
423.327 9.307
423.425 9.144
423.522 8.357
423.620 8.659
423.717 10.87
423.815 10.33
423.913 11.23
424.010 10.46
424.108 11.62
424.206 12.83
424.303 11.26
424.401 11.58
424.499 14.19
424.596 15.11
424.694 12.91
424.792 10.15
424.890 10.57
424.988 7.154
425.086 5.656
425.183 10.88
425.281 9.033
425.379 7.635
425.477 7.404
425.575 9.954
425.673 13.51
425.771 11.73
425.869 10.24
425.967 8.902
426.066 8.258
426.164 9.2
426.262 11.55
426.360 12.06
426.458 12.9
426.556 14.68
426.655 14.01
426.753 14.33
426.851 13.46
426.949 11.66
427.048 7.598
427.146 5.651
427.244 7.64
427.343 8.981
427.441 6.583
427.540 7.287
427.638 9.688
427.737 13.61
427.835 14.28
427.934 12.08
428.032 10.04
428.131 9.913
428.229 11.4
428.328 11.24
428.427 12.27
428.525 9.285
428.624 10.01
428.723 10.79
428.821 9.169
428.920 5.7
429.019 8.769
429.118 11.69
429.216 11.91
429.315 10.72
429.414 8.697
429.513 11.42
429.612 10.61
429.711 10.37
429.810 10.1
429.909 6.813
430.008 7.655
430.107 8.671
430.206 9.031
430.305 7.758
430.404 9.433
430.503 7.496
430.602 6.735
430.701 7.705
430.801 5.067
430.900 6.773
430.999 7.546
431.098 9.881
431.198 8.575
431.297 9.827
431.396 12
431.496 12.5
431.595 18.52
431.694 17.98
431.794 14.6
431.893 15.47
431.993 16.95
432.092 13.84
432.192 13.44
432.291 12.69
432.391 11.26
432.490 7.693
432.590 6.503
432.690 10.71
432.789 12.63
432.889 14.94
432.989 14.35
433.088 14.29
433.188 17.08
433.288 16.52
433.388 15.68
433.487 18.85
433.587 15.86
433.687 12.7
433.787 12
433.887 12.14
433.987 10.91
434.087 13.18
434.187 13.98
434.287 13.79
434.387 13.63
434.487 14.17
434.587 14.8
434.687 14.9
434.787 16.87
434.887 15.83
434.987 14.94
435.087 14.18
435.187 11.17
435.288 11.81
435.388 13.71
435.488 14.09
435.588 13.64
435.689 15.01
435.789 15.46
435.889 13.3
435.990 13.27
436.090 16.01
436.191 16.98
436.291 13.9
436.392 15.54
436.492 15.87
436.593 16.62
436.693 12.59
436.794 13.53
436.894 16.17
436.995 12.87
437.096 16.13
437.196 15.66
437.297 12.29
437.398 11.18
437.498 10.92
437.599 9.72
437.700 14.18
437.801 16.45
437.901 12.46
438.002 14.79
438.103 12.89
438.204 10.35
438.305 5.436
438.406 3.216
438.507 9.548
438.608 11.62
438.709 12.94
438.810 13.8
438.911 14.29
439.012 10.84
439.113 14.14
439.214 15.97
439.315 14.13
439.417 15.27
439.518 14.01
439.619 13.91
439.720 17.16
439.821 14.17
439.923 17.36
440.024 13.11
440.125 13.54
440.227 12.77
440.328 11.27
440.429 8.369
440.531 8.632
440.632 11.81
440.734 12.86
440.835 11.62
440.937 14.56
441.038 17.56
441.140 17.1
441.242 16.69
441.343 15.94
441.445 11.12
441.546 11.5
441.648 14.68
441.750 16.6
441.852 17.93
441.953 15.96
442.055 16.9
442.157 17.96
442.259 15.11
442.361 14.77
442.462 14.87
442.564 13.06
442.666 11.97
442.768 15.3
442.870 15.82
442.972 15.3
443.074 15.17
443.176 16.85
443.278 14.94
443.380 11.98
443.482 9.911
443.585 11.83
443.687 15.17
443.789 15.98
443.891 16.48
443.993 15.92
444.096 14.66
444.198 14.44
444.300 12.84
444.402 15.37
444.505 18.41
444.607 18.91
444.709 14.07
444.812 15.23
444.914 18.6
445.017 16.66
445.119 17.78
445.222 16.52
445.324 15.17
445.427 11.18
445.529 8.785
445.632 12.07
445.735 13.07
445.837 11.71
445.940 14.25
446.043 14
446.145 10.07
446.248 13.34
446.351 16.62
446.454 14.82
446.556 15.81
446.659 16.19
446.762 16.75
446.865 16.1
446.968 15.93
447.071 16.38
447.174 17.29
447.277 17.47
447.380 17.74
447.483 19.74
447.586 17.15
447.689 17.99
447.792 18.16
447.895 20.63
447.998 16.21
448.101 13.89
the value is 0.020 mag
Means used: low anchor 11.9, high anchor 10.6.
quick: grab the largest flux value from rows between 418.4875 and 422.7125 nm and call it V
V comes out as 14.92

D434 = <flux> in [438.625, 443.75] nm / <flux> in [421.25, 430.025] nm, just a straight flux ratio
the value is 1.4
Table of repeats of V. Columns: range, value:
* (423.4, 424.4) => 12.83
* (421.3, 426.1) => 15.11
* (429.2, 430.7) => 11.91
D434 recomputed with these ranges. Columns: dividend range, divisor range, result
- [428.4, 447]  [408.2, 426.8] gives 1.20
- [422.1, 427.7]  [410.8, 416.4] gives 0.86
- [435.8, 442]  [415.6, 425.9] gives 1.26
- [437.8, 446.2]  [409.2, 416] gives 1.25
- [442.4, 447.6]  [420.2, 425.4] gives 1.48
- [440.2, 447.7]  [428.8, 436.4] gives 1.21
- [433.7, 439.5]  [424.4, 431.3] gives 1.35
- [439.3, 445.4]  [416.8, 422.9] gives 1.39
